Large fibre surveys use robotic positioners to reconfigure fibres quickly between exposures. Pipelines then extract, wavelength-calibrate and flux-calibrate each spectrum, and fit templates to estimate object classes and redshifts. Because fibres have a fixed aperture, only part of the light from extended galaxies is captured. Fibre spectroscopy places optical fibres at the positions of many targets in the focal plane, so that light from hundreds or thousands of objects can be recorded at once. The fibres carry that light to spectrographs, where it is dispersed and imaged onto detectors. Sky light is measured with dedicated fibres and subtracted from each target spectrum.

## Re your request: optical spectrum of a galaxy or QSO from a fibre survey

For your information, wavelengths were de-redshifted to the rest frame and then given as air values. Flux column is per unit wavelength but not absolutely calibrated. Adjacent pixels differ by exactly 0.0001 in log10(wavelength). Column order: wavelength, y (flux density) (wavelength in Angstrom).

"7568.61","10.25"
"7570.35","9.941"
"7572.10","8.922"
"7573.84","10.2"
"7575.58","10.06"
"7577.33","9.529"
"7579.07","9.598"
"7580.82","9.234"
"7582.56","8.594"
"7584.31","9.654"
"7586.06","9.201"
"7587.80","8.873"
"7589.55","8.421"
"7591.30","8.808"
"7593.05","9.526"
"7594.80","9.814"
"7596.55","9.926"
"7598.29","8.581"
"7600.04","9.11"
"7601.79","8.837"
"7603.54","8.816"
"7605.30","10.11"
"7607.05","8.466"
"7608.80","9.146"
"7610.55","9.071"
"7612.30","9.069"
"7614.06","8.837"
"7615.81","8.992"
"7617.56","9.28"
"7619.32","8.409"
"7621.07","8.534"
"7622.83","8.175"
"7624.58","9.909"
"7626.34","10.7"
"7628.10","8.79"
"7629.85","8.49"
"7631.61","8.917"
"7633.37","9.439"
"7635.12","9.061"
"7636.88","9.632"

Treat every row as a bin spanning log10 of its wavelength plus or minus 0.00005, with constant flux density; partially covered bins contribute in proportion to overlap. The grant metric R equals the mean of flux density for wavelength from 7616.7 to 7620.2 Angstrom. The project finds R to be 8.84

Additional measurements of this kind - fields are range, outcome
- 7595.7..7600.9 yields 9.22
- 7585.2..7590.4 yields 8.84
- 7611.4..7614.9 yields 8.94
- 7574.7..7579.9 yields 9.74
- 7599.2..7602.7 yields 8.97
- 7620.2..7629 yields 9.22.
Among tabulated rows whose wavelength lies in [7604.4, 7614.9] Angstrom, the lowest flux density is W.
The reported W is 8.466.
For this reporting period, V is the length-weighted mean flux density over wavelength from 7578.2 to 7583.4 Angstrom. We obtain 9.15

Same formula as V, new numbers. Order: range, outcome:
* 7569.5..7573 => 9.43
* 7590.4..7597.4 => 9.5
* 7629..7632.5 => 8.69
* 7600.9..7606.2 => 9.24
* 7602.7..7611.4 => 9.12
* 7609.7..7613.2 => 9.06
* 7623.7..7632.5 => 9.36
